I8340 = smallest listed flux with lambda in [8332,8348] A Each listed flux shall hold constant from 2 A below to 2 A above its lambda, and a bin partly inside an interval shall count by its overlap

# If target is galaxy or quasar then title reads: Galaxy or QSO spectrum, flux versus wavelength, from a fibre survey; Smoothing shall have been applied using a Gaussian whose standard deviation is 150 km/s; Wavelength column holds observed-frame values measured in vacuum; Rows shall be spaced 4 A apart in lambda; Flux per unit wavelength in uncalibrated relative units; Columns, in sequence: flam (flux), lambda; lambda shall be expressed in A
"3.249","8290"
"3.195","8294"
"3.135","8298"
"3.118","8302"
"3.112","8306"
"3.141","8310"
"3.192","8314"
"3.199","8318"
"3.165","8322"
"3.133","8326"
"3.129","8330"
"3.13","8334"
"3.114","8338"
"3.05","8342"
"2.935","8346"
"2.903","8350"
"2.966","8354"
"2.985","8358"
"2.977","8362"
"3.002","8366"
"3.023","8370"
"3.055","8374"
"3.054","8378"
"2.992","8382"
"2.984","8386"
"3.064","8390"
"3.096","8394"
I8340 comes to 2.935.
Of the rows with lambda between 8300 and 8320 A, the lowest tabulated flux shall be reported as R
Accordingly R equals 3.112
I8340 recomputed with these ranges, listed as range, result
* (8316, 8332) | 3.129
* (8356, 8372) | 2.977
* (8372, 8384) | 2.992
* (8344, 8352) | 2.903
